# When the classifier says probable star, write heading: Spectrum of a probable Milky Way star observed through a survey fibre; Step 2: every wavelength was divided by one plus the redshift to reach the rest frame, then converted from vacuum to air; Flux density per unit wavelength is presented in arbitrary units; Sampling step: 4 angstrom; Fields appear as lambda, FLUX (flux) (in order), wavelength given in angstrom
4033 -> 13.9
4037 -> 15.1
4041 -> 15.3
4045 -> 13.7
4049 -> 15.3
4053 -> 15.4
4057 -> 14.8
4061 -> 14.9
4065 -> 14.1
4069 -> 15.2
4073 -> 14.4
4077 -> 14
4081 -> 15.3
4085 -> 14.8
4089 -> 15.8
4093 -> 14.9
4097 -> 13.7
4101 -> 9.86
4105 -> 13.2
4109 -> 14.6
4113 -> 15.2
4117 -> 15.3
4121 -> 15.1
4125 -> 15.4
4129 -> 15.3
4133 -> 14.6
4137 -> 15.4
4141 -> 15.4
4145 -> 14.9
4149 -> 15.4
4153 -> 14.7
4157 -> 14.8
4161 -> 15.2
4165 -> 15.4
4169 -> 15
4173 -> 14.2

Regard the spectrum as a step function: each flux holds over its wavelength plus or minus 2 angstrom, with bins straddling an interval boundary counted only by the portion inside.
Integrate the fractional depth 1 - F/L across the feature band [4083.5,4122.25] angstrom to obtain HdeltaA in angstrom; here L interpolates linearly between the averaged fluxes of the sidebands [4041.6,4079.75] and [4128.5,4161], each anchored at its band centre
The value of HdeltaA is 1.7 angstrom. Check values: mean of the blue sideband 14.7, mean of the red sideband 15.1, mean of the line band 14.2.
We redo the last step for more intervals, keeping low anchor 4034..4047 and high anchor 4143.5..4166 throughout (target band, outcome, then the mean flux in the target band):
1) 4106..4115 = 0.1 angstrom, 14.7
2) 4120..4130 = -0.2 angstrom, 15.3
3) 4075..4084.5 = 0.1 angstrom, 14.7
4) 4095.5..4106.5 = 2.0 angstrom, 12.1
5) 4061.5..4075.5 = 0.2 angstrom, 14.6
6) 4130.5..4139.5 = 0.0 angstrom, 15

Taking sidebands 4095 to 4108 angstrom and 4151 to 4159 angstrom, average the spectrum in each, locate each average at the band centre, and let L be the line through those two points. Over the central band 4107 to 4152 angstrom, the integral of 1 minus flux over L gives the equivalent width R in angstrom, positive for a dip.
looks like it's -5.0 angstrom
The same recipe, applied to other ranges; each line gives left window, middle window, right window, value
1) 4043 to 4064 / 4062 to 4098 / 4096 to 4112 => -2.4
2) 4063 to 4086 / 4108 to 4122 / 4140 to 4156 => -0.2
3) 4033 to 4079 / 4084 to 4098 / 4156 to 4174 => -0.1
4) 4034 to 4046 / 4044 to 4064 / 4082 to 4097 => -0.1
